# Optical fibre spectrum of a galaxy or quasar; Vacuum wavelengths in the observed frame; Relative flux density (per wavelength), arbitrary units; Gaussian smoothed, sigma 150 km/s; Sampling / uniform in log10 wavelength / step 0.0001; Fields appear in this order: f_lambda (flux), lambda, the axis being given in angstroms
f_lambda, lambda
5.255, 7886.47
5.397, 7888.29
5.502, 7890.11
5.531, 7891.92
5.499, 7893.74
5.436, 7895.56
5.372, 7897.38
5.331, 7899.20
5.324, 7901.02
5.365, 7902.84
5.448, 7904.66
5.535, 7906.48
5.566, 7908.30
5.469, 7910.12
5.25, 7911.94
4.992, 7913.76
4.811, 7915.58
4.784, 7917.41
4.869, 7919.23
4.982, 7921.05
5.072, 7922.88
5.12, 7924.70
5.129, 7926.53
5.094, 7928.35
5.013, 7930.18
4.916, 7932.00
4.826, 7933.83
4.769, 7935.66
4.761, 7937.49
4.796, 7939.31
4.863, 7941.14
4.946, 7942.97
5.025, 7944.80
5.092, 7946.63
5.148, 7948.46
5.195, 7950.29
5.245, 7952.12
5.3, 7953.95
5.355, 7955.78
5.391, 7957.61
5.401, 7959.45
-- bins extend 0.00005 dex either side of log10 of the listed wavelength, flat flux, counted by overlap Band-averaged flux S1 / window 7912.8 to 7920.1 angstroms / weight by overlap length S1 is 4.87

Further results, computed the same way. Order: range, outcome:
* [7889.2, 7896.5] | 5.49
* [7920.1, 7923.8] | 5.03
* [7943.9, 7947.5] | 5.06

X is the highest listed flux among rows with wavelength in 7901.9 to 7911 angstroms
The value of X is 5.566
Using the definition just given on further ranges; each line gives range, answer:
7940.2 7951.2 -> 5.195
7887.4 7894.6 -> 5.531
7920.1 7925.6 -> 5.12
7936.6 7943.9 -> 4.946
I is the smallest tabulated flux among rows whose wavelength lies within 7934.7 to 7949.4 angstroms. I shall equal 4.761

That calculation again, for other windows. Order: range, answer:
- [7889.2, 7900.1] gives 5.331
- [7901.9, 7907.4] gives 5.365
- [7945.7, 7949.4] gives 5.092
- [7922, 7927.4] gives 5.072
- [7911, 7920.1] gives 4.784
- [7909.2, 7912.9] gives 5.25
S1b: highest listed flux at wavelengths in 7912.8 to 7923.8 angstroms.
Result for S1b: 5.072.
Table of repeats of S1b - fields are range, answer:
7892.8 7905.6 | 5.499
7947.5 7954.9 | 5.3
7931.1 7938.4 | 4.916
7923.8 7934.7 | 5.129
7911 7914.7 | 5.25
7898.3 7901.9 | 5.331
